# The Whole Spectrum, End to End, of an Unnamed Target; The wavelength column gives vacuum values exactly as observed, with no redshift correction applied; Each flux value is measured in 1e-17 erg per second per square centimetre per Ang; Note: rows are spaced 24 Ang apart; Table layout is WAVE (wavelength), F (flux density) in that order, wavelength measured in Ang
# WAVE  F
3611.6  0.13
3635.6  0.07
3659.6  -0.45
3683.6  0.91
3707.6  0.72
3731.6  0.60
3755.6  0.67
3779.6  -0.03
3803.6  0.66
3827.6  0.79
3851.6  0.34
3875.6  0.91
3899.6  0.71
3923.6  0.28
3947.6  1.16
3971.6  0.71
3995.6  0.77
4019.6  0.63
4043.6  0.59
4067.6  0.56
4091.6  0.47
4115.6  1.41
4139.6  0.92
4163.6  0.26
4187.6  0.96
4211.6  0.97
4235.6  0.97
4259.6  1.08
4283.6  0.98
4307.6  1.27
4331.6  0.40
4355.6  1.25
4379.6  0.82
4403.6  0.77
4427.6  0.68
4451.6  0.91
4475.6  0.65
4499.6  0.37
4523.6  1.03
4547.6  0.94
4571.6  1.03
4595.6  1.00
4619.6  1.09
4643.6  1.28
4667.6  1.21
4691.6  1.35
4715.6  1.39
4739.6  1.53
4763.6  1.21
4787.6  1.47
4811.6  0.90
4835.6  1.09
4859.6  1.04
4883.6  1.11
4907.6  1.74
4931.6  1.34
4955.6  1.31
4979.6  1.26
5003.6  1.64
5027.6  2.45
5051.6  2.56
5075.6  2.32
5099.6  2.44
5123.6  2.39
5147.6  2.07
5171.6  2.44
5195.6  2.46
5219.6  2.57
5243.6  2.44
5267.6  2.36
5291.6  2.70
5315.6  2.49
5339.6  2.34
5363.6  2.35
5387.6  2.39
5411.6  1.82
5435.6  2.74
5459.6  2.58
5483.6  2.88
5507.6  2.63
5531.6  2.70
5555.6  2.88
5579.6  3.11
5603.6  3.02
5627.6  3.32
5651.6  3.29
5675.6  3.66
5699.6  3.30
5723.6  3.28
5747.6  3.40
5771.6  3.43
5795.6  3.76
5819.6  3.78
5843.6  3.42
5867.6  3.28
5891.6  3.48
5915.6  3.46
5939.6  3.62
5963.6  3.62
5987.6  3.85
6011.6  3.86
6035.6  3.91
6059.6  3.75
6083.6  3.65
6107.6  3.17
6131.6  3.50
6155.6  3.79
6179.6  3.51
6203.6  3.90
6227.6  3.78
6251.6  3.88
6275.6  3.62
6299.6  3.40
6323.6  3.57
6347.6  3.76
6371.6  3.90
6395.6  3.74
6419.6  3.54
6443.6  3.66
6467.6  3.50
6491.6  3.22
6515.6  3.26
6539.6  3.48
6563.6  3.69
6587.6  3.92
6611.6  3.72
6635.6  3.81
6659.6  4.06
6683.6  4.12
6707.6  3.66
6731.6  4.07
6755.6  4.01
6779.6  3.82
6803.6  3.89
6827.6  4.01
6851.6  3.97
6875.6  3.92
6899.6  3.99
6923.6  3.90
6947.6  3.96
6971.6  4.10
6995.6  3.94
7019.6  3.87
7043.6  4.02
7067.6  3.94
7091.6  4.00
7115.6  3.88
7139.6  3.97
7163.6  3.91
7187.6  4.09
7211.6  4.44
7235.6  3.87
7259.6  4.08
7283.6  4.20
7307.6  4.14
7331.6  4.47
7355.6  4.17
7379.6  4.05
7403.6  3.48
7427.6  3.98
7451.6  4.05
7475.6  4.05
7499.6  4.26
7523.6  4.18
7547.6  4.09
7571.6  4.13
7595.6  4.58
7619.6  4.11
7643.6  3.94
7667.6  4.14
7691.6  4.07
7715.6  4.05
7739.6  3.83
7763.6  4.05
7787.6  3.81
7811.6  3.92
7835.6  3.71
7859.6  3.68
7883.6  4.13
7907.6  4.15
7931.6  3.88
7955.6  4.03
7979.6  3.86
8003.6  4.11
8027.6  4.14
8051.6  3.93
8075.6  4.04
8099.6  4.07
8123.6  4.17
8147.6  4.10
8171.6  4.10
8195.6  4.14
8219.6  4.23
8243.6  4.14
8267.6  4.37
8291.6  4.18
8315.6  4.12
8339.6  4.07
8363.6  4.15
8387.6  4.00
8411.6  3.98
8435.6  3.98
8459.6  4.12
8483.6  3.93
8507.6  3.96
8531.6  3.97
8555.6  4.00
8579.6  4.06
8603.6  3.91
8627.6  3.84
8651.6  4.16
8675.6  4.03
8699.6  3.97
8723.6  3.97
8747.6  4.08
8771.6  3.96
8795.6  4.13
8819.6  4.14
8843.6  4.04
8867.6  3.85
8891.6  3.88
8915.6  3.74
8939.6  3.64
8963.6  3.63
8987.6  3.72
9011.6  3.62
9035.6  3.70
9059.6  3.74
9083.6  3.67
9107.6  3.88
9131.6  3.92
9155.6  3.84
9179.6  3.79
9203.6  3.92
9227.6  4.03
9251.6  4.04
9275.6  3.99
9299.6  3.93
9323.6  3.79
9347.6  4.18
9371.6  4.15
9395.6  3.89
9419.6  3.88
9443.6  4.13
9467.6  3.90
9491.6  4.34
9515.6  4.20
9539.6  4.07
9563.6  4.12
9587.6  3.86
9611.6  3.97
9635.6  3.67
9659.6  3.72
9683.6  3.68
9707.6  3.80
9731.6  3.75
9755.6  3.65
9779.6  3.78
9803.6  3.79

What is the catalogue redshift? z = 0.26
